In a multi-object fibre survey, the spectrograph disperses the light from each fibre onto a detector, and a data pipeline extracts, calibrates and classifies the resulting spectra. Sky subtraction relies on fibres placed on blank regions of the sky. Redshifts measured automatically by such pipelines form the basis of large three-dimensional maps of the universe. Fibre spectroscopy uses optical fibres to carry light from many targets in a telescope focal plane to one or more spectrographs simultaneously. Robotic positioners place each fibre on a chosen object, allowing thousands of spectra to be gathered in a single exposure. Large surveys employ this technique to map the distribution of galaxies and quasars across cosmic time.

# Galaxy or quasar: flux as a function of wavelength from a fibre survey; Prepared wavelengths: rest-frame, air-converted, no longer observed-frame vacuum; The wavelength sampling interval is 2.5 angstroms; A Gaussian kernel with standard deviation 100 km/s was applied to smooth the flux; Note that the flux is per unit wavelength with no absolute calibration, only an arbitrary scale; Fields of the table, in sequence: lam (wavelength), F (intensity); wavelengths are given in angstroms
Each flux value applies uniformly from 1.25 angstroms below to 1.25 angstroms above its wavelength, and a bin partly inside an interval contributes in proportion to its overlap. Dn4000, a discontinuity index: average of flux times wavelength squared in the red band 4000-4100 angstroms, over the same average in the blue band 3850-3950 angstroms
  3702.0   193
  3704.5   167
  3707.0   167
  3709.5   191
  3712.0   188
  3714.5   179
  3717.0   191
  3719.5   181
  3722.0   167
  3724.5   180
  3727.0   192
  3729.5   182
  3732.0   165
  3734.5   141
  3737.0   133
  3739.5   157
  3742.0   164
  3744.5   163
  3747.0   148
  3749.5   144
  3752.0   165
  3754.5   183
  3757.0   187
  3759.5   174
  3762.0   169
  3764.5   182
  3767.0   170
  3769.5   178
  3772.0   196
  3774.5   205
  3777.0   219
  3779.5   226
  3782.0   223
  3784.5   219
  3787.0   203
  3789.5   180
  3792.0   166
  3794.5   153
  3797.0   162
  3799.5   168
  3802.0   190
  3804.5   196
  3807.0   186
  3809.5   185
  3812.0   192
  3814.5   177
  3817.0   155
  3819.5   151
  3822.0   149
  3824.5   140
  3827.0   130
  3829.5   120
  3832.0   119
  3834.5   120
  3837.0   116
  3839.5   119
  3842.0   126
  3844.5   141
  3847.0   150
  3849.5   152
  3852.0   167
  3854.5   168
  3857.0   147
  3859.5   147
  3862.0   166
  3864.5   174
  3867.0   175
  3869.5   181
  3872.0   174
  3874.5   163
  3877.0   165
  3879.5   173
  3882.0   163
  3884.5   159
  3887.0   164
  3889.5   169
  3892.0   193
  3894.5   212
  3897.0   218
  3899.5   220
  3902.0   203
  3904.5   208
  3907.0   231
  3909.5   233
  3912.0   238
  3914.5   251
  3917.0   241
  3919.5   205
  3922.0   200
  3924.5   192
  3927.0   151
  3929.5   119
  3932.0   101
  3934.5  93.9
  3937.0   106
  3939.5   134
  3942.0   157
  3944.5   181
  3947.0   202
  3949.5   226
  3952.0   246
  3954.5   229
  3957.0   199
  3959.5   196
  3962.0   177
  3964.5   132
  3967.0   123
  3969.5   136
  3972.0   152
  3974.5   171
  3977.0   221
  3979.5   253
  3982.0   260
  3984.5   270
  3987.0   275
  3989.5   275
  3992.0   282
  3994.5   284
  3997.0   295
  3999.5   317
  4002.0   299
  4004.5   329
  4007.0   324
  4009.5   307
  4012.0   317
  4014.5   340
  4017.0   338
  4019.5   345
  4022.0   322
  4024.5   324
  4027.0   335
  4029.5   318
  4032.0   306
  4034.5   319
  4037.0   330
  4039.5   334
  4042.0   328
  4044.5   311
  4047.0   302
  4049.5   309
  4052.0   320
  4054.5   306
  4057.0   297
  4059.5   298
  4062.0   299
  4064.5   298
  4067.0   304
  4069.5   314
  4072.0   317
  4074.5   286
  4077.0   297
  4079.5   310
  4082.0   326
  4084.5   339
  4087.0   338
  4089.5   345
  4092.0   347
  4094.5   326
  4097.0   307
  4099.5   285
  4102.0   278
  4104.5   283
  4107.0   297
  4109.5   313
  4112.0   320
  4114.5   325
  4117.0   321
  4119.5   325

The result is 1.92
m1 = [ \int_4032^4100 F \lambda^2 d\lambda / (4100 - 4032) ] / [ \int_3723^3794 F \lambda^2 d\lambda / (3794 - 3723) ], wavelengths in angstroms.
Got 2.1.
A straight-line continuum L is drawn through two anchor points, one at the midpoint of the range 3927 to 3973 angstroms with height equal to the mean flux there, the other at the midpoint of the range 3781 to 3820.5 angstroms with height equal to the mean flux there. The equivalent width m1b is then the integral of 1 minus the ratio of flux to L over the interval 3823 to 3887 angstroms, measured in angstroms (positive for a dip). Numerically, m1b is 8.63 angstroms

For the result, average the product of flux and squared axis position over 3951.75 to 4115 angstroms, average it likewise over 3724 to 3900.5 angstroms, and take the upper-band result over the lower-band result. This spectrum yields 1.9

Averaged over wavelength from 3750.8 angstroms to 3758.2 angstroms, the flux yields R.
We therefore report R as 178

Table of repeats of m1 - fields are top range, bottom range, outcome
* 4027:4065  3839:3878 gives 2.18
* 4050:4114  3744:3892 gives 2.12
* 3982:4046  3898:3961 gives 1.71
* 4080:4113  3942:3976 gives 1.86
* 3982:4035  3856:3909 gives 1.81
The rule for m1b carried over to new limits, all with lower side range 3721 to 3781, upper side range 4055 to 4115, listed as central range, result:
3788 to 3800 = 1.6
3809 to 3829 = 4.4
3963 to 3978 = 6.2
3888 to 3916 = 2.4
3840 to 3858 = 5.5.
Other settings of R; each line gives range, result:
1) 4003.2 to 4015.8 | 323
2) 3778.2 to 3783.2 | 224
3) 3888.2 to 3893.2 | 181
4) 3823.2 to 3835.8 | 126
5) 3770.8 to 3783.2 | 214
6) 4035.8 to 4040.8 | 332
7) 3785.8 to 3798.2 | 173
